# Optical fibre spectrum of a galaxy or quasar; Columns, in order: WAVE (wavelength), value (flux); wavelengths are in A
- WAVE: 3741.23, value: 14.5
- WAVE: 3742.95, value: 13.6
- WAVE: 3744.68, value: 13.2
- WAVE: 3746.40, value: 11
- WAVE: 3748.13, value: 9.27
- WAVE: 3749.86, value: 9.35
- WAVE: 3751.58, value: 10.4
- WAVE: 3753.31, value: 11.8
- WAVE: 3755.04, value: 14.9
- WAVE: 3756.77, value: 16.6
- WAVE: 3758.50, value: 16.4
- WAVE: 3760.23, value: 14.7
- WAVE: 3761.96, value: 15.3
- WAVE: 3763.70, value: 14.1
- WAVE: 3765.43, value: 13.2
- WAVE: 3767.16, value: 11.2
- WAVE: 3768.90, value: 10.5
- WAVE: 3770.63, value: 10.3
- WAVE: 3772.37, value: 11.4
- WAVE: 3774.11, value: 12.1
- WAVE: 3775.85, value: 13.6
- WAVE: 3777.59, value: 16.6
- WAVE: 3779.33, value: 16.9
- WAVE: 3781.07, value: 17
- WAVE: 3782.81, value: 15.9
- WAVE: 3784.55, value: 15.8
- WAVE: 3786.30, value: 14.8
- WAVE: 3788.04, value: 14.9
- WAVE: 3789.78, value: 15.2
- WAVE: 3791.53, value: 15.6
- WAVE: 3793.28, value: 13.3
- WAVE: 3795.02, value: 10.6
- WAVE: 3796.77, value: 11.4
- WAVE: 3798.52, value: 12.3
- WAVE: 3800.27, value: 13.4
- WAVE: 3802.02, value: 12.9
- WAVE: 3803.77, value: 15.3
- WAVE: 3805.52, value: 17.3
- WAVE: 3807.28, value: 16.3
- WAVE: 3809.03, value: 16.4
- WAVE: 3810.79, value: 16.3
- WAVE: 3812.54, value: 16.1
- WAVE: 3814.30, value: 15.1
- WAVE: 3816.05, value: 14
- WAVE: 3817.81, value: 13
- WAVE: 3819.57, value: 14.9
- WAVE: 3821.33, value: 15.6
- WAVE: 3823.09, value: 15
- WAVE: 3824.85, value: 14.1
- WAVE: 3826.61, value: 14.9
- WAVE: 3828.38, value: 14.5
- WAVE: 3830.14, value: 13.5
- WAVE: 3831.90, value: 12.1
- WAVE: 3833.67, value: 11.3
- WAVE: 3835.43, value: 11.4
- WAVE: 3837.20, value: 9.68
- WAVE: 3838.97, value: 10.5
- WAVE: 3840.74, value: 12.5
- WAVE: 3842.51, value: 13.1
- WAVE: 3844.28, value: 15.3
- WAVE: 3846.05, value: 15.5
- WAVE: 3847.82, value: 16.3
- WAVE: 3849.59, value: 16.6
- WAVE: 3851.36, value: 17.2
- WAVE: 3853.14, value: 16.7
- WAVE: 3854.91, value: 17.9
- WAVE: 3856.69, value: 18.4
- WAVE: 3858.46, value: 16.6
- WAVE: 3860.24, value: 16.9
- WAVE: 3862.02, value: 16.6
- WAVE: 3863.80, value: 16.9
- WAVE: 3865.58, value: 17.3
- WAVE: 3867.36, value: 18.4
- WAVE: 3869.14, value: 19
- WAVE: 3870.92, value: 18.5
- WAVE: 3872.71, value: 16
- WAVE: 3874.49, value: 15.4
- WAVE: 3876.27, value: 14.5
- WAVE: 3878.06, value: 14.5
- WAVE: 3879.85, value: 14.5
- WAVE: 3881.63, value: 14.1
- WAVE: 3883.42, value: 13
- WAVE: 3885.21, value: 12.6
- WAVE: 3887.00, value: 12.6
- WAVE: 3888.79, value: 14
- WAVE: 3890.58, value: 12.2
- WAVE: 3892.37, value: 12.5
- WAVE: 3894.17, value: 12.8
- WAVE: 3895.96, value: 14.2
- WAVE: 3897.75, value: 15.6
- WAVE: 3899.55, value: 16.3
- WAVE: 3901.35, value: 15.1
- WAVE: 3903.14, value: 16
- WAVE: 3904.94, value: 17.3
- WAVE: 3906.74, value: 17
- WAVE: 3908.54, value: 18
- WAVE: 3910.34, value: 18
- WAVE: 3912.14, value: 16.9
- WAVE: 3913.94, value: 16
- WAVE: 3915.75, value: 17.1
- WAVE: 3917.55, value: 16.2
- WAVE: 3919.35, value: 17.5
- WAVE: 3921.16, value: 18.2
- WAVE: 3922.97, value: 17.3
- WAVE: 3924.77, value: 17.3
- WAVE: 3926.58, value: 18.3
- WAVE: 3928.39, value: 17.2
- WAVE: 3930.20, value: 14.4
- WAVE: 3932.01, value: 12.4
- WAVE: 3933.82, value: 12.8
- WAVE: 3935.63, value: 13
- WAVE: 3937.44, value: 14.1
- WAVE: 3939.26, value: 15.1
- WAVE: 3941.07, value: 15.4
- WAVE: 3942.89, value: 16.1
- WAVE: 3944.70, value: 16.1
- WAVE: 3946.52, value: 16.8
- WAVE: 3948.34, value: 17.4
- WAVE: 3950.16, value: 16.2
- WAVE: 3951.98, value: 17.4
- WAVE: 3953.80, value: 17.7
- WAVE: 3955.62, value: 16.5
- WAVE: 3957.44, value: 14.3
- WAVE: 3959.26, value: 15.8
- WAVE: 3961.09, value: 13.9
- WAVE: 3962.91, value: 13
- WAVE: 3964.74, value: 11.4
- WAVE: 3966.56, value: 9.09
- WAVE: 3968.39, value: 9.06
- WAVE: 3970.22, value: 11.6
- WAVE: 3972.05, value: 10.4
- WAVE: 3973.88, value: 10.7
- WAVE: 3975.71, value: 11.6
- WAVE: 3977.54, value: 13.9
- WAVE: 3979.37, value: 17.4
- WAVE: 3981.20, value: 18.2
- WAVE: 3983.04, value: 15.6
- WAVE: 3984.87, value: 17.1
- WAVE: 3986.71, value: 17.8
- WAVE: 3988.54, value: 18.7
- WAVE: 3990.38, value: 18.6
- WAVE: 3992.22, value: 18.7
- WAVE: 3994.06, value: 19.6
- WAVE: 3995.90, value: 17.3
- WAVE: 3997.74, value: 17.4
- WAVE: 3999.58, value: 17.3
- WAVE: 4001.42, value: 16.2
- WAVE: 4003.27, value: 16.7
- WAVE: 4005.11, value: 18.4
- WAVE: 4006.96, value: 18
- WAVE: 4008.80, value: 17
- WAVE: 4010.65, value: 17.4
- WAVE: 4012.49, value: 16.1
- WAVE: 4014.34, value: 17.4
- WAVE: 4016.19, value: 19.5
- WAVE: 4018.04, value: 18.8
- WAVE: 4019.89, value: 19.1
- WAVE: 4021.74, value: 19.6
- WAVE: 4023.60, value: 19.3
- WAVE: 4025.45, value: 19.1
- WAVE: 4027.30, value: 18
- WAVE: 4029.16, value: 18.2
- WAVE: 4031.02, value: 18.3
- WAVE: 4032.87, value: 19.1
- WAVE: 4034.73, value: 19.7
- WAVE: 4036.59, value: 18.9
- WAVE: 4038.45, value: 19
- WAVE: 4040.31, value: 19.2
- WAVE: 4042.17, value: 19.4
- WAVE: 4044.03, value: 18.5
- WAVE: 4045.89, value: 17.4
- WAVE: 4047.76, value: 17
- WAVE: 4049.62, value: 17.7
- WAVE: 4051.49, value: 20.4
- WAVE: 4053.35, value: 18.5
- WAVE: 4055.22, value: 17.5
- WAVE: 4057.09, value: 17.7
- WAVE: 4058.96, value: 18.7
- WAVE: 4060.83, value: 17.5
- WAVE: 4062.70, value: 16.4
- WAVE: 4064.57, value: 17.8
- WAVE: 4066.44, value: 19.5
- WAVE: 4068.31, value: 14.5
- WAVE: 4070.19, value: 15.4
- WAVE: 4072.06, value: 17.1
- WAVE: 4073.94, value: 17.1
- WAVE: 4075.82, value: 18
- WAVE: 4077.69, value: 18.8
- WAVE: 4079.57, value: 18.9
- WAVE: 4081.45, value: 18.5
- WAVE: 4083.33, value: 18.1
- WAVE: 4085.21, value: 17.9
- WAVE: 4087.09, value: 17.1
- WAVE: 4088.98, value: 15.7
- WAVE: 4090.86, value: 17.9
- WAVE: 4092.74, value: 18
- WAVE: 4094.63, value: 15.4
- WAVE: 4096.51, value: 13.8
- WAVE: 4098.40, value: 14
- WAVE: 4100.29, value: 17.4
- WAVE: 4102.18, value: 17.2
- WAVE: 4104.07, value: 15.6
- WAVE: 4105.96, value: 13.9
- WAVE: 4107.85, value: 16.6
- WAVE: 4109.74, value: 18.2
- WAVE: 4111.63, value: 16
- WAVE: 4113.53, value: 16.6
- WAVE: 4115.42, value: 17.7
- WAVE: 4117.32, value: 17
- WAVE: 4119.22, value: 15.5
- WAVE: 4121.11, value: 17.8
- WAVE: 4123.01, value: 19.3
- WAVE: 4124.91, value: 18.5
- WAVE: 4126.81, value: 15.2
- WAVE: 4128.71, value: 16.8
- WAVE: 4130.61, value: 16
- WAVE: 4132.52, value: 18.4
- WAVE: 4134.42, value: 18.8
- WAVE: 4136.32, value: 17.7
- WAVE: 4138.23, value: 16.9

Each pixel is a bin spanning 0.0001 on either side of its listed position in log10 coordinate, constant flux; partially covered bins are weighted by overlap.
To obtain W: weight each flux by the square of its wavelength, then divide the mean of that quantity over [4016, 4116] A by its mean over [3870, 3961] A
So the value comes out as 1.22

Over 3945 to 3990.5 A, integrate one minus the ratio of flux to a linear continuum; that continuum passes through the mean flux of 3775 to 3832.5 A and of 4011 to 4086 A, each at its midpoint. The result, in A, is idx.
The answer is 6.1 A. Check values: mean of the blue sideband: 14.7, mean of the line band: 14.8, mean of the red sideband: 18.2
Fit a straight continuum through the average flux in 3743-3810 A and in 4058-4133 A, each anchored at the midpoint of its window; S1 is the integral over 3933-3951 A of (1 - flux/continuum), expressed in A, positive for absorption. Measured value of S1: 0.1 A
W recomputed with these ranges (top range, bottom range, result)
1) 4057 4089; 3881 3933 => 1.23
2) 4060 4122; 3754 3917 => 1.29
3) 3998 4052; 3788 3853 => 1.43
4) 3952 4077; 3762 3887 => 1.27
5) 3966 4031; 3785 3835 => 1.28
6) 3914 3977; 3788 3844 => 1.14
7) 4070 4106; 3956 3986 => 1.33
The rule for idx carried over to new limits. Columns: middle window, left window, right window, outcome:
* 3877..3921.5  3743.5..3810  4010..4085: 1.4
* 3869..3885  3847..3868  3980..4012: 1.9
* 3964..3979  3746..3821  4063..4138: 4.3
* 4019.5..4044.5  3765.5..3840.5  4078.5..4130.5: -4.4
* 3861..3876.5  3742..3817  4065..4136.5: -2.4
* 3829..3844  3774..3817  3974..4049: 3.3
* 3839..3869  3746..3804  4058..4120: -4.1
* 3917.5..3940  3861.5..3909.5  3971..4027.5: 0.5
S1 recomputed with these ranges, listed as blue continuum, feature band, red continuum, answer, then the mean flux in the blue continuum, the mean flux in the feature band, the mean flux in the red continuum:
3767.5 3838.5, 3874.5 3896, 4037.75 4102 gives 2.2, 14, 13.5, 17.5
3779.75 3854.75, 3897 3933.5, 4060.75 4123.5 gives -2.9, 14.4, 16.5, 16.9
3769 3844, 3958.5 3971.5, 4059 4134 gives 3.1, 13.9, 11.9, 17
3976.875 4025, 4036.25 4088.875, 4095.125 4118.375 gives -3.3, 17.8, 17.9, 16.1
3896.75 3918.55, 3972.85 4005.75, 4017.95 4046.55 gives 2.6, 16.6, 16.7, 18.9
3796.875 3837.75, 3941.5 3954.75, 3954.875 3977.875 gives -4.4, 14.1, 16.8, 12.3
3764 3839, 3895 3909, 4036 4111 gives -0.8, 13.9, 16.1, 17.4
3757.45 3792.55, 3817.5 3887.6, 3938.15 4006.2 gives -0.9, 14.3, 15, 15.5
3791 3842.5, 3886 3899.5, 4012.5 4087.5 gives 1.4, 13.7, 13.6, 18.2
